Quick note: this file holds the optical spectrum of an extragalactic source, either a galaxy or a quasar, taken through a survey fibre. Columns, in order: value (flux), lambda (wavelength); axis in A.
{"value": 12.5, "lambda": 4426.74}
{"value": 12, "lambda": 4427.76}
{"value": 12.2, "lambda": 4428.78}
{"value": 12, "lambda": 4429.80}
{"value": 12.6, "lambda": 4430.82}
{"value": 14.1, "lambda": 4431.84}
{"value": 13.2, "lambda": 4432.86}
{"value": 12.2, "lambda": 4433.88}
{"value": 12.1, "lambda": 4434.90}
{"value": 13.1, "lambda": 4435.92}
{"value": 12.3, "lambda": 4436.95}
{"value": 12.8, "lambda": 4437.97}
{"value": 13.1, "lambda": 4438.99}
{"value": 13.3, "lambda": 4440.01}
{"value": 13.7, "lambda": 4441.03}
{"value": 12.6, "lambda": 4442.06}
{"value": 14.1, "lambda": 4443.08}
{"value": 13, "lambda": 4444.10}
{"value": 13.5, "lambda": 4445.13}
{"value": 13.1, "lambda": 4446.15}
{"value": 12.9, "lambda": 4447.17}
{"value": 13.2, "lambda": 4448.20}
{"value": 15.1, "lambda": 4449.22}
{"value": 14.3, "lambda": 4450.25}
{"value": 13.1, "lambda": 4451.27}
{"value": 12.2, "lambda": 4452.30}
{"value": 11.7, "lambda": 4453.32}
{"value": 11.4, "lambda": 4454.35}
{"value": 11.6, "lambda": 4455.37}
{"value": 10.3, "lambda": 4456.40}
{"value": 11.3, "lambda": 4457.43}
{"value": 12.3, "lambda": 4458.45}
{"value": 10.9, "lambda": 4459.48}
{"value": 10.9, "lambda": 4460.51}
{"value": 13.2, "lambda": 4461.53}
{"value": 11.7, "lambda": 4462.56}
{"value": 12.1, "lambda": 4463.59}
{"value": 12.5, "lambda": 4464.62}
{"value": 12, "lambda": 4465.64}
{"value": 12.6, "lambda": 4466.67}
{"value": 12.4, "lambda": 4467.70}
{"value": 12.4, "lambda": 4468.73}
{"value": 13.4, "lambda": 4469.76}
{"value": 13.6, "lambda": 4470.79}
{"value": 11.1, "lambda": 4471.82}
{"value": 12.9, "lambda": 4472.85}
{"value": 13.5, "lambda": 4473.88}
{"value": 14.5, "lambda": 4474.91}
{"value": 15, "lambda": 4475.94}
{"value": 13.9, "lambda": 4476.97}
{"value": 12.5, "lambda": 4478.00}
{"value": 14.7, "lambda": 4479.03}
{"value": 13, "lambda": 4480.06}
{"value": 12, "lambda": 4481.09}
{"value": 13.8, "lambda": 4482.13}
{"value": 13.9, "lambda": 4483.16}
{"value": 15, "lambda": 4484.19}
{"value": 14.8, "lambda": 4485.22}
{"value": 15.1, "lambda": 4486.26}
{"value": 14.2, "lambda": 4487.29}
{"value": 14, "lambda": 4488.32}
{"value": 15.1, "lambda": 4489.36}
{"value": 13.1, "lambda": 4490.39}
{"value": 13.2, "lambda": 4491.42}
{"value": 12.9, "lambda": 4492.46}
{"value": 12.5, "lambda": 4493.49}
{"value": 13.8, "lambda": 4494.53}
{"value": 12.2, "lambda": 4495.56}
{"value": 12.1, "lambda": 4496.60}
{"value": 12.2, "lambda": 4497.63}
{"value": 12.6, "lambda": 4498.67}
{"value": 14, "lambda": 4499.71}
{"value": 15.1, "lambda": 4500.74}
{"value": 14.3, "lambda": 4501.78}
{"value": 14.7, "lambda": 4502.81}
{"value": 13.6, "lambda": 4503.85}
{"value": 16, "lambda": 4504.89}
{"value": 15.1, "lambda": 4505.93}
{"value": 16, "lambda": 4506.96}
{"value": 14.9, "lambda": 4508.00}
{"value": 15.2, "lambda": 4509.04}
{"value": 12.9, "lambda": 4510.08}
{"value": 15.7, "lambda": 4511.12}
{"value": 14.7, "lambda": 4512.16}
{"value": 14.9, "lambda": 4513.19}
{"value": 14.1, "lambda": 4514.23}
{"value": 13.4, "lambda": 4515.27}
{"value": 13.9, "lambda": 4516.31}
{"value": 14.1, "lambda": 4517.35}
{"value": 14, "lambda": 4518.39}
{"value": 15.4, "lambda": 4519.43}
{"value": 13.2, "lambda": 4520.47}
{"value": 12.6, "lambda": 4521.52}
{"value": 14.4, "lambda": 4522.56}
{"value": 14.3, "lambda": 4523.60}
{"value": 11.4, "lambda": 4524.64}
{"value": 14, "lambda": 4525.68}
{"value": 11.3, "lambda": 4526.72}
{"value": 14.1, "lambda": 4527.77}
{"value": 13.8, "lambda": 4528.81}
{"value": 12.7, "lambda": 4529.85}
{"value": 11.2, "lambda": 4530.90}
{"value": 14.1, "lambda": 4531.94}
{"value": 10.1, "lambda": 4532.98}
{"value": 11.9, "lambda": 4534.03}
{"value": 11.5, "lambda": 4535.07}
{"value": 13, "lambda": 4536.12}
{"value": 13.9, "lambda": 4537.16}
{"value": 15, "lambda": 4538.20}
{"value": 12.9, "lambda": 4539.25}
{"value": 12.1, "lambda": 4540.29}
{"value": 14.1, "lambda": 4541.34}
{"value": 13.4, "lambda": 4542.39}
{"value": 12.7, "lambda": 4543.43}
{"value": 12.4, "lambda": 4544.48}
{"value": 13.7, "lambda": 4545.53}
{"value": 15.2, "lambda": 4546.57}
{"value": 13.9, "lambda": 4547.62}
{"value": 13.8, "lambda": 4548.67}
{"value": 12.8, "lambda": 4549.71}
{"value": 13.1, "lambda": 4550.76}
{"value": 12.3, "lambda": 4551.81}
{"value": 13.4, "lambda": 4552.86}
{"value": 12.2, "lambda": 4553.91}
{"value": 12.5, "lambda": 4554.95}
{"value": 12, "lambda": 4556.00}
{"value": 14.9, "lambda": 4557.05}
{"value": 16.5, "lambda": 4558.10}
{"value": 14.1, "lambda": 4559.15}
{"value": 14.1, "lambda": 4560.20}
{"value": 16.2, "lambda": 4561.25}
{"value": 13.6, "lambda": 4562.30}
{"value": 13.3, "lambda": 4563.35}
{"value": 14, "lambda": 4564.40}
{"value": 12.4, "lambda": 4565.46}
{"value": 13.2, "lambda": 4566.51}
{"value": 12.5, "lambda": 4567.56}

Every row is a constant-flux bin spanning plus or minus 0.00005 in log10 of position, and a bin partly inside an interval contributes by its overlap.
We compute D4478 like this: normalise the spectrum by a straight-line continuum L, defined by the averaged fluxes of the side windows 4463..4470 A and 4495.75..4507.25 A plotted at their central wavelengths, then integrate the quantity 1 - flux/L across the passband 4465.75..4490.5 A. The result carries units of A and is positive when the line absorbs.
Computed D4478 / -1.1 A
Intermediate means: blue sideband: 12.4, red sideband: 14.1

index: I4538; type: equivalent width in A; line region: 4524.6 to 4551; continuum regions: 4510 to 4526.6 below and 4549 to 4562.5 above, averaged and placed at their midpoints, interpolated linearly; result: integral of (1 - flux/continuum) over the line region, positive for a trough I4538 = 1.4 A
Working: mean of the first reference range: 13.9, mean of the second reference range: 13.7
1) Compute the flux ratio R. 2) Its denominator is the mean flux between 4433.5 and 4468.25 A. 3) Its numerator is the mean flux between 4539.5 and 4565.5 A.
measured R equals 1.1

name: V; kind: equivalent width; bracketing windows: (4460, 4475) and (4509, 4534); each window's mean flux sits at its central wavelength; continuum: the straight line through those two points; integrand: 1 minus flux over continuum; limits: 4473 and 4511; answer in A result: -2.8 A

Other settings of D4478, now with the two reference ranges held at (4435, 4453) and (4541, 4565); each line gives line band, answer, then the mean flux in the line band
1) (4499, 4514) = -1.4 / 14.8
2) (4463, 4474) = 0.6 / 12.5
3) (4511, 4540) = 0.4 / 13.4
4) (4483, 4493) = -0.6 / 14.1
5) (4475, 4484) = -0.2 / 13.7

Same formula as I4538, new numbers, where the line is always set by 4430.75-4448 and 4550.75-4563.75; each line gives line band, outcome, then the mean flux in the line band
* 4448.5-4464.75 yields 1.2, 12.2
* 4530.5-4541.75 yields 0.7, 12.7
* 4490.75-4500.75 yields 0.3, 13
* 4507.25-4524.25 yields -0.9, 14.2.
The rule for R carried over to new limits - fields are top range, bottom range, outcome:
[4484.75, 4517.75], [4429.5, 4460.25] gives 1.11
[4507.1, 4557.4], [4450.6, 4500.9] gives 1.04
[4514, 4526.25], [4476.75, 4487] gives 0.99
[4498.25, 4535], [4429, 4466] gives 1.09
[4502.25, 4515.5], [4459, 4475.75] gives 1.18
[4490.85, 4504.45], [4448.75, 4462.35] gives 1.10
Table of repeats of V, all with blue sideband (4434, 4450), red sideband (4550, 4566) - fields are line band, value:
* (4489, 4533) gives -0.9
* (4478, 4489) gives -0.5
